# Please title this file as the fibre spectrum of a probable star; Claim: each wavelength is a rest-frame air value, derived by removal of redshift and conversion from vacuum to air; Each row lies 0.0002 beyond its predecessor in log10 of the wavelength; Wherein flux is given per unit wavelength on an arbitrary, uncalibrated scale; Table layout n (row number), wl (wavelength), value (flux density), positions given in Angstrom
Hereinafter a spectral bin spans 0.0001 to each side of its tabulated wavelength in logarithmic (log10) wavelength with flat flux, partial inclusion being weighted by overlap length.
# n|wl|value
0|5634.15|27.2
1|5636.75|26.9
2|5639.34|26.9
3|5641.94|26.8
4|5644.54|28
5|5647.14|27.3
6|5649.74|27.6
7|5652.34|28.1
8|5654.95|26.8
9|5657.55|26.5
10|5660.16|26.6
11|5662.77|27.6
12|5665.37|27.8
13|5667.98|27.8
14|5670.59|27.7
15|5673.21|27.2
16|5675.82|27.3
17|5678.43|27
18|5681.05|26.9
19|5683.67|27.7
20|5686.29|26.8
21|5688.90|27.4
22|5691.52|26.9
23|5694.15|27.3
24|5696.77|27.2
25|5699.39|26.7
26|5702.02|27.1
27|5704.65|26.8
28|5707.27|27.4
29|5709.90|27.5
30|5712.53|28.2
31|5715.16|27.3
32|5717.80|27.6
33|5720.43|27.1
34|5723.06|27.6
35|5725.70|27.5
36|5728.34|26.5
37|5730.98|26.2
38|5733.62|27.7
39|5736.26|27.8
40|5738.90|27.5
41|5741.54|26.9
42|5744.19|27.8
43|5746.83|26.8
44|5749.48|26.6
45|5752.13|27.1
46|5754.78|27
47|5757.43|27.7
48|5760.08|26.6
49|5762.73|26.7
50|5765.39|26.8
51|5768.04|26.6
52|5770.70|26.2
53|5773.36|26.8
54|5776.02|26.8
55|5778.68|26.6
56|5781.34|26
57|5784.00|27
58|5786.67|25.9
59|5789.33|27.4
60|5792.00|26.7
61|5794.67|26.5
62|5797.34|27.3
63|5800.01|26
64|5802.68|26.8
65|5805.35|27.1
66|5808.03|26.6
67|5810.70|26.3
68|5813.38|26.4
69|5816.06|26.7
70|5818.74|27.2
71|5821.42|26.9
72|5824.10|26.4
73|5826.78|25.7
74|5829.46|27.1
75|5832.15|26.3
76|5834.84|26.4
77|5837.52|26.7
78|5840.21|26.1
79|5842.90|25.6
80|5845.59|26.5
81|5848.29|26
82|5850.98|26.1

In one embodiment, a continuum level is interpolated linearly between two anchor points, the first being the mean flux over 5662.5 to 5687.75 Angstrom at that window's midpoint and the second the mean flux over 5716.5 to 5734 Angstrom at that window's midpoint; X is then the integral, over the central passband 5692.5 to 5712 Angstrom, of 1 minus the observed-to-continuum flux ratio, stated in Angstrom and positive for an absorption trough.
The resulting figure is 0.1 Angstrom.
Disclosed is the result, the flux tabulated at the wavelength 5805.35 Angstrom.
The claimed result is 27.1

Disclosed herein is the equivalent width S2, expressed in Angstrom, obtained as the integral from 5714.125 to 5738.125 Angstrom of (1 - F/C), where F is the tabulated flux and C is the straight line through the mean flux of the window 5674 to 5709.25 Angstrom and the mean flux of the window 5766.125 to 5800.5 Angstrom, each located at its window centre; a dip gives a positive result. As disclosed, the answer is -0.3 Angstrom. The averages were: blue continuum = 27.1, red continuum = 26.6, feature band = 27.3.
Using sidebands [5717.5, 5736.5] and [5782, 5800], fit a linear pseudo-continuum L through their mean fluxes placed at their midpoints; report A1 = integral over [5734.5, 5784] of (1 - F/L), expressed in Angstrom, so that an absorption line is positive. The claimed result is 0.1 Angstrom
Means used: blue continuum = 27.2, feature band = 26.9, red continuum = 26.7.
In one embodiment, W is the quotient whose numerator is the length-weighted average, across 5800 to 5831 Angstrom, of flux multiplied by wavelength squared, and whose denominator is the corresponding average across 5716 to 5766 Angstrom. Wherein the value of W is 1.01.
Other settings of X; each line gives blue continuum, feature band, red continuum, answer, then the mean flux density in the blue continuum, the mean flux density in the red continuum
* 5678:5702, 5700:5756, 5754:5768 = -0.5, 27.1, 26.9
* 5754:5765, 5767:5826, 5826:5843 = 0.1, 27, 26.3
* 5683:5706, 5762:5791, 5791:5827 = 0.2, 27.1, 26.6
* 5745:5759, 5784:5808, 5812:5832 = 0.0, 27.1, 26.6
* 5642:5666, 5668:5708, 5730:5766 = 0.1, 27.3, 27.1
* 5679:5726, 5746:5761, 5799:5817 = 0.0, 27.3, 26.6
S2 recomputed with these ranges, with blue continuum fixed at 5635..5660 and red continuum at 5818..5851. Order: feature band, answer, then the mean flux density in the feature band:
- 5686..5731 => -0.48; 27.2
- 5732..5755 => -0.40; 27.2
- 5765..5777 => 0.01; 26.6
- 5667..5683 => -0.15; 27.3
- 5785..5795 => -0.03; 26.6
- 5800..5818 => -0.09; 26.6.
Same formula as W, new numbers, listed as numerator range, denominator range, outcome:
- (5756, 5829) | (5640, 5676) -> 1.02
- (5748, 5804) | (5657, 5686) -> 1.02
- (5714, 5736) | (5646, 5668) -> 1.02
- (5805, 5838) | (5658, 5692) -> 1.03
